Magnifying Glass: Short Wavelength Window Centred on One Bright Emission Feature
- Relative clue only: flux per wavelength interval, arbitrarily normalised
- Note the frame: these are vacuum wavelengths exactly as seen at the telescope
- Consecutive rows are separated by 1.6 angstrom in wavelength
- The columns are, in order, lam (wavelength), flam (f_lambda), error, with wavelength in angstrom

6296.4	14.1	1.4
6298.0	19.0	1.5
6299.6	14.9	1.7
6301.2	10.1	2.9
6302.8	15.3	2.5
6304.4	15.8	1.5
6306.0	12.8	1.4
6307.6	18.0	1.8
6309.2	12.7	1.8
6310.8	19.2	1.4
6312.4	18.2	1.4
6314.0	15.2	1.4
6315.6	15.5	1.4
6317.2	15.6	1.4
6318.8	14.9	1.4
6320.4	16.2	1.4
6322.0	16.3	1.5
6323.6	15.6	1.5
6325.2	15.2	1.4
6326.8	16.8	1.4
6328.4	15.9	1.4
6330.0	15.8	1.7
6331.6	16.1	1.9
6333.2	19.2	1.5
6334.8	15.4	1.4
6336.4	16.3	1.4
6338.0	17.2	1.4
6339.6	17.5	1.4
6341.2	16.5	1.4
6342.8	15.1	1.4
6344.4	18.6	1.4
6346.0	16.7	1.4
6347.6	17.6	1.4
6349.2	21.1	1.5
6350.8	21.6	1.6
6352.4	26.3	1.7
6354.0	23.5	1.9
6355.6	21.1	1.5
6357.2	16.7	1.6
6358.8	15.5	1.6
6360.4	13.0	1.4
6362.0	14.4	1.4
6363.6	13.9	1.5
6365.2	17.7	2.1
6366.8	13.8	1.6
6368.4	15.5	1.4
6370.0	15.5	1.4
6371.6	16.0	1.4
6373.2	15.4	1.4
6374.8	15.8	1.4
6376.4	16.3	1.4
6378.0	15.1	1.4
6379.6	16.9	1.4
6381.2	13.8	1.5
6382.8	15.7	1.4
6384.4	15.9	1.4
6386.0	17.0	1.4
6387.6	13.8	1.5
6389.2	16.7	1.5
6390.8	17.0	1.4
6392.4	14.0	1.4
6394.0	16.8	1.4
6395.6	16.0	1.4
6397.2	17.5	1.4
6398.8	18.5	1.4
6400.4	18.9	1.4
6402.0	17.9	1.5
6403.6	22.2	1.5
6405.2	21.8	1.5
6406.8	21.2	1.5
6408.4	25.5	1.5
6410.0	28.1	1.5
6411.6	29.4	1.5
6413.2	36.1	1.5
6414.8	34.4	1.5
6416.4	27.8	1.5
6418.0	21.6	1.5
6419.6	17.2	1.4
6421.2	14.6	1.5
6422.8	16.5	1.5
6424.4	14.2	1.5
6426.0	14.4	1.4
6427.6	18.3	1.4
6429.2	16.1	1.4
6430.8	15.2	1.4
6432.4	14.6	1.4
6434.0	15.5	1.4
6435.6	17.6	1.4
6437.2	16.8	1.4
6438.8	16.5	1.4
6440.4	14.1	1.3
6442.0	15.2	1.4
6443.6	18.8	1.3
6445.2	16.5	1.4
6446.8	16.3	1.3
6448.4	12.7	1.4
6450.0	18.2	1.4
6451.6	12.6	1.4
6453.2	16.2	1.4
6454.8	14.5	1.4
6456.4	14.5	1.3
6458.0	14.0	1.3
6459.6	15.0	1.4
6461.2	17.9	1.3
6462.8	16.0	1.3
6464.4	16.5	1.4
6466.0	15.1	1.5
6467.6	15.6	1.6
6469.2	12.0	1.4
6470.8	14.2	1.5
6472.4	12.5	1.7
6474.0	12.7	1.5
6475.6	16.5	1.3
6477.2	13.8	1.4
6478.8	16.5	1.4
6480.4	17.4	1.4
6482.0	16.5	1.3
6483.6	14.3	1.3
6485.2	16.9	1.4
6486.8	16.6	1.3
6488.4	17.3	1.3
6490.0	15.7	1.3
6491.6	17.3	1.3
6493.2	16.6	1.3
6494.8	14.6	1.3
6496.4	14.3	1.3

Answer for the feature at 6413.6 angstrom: [O III]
